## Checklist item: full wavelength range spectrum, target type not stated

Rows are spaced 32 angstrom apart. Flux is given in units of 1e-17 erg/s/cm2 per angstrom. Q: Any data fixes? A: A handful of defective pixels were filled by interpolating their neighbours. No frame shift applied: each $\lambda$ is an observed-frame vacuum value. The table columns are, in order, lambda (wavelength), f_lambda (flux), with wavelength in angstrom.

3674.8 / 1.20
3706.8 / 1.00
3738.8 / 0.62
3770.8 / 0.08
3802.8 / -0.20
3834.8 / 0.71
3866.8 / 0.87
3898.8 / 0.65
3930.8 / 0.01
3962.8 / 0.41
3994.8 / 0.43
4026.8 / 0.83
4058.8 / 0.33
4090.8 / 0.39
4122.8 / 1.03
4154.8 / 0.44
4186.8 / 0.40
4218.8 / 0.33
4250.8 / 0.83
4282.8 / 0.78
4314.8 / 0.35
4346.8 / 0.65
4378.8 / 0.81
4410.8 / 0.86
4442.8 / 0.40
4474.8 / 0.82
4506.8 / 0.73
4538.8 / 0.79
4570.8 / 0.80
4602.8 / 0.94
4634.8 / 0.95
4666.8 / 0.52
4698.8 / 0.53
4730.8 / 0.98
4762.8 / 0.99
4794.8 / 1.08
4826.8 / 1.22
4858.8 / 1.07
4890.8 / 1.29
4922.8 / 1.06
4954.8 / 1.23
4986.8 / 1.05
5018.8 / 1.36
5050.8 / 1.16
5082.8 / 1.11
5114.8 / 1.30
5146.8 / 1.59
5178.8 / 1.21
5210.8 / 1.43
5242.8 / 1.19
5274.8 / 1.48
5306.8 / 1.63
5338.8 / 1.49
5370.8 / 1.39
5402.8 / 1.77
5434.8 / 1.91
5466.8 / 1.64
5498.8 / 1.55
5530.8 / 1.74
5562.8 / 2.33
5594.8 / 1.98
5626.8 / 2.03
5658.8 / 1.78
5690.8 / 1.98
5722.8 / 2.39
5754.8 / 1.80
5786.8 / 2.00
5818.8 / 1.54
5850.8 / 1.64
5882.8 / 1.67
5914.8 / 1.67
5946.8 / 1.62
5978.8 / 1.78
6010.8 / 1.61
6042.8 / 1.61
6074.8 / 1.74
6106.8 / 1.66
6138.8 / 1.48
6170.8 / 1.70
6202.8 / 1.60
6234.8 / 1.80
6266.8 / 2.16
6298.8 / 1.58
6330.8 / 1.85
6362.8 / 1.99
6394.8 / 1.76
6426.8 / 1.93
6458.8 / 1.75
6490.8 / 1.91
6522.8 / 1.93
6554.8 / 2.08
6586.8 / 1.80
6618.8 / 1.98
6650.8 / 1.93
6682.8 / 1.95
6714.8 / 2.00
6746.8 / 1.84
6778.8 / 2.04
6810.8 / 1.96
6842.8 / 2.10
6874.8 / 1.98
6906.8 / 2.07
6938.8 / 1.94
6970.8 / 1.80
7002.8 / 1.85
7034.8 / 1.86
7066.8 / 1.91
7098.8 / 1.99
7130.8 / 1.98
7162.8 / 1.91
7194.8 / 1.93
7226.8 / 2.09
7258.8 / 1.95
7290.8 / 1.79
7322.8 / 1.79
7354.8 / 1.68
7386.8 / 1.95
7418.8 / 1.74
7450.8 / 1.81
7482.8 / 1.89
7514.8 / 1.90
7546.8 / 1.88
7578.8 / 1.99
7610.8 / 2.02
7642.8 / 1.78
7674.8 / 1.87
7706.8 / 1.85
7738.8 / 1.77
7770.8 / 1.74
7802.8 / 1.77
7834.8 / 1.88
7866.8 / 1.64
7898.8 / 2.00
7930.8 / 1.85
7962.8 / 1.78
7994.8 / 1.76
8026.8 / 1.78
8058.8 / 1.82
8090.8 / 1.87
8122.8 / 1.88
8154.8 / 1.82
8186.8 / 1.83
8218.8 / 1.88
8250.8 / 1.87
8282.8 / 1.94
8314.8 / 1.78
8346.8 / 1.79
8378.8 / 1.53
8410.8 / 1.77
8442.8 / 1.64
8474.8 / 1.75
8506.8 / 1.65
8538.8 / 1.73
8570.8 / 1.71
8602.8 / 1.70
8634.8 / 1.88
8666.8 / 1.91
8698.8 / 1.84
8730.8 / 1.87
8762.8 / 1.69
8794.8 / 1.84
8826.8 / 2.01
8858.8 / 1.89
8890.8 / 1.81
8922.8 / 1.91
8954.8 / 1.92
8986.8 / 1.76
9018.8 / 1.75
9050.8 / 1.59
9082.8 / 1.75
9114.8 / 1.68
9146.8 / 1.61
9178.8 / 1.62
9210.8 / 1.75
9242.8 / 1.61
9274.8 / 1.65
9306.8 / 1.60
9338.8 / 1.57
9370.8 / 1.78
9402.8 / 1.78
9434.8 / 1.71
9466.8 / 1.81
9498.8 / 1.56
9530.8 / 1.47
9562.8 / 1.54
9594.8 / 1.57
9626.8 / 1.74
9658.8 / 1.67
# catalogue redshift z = 0.181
